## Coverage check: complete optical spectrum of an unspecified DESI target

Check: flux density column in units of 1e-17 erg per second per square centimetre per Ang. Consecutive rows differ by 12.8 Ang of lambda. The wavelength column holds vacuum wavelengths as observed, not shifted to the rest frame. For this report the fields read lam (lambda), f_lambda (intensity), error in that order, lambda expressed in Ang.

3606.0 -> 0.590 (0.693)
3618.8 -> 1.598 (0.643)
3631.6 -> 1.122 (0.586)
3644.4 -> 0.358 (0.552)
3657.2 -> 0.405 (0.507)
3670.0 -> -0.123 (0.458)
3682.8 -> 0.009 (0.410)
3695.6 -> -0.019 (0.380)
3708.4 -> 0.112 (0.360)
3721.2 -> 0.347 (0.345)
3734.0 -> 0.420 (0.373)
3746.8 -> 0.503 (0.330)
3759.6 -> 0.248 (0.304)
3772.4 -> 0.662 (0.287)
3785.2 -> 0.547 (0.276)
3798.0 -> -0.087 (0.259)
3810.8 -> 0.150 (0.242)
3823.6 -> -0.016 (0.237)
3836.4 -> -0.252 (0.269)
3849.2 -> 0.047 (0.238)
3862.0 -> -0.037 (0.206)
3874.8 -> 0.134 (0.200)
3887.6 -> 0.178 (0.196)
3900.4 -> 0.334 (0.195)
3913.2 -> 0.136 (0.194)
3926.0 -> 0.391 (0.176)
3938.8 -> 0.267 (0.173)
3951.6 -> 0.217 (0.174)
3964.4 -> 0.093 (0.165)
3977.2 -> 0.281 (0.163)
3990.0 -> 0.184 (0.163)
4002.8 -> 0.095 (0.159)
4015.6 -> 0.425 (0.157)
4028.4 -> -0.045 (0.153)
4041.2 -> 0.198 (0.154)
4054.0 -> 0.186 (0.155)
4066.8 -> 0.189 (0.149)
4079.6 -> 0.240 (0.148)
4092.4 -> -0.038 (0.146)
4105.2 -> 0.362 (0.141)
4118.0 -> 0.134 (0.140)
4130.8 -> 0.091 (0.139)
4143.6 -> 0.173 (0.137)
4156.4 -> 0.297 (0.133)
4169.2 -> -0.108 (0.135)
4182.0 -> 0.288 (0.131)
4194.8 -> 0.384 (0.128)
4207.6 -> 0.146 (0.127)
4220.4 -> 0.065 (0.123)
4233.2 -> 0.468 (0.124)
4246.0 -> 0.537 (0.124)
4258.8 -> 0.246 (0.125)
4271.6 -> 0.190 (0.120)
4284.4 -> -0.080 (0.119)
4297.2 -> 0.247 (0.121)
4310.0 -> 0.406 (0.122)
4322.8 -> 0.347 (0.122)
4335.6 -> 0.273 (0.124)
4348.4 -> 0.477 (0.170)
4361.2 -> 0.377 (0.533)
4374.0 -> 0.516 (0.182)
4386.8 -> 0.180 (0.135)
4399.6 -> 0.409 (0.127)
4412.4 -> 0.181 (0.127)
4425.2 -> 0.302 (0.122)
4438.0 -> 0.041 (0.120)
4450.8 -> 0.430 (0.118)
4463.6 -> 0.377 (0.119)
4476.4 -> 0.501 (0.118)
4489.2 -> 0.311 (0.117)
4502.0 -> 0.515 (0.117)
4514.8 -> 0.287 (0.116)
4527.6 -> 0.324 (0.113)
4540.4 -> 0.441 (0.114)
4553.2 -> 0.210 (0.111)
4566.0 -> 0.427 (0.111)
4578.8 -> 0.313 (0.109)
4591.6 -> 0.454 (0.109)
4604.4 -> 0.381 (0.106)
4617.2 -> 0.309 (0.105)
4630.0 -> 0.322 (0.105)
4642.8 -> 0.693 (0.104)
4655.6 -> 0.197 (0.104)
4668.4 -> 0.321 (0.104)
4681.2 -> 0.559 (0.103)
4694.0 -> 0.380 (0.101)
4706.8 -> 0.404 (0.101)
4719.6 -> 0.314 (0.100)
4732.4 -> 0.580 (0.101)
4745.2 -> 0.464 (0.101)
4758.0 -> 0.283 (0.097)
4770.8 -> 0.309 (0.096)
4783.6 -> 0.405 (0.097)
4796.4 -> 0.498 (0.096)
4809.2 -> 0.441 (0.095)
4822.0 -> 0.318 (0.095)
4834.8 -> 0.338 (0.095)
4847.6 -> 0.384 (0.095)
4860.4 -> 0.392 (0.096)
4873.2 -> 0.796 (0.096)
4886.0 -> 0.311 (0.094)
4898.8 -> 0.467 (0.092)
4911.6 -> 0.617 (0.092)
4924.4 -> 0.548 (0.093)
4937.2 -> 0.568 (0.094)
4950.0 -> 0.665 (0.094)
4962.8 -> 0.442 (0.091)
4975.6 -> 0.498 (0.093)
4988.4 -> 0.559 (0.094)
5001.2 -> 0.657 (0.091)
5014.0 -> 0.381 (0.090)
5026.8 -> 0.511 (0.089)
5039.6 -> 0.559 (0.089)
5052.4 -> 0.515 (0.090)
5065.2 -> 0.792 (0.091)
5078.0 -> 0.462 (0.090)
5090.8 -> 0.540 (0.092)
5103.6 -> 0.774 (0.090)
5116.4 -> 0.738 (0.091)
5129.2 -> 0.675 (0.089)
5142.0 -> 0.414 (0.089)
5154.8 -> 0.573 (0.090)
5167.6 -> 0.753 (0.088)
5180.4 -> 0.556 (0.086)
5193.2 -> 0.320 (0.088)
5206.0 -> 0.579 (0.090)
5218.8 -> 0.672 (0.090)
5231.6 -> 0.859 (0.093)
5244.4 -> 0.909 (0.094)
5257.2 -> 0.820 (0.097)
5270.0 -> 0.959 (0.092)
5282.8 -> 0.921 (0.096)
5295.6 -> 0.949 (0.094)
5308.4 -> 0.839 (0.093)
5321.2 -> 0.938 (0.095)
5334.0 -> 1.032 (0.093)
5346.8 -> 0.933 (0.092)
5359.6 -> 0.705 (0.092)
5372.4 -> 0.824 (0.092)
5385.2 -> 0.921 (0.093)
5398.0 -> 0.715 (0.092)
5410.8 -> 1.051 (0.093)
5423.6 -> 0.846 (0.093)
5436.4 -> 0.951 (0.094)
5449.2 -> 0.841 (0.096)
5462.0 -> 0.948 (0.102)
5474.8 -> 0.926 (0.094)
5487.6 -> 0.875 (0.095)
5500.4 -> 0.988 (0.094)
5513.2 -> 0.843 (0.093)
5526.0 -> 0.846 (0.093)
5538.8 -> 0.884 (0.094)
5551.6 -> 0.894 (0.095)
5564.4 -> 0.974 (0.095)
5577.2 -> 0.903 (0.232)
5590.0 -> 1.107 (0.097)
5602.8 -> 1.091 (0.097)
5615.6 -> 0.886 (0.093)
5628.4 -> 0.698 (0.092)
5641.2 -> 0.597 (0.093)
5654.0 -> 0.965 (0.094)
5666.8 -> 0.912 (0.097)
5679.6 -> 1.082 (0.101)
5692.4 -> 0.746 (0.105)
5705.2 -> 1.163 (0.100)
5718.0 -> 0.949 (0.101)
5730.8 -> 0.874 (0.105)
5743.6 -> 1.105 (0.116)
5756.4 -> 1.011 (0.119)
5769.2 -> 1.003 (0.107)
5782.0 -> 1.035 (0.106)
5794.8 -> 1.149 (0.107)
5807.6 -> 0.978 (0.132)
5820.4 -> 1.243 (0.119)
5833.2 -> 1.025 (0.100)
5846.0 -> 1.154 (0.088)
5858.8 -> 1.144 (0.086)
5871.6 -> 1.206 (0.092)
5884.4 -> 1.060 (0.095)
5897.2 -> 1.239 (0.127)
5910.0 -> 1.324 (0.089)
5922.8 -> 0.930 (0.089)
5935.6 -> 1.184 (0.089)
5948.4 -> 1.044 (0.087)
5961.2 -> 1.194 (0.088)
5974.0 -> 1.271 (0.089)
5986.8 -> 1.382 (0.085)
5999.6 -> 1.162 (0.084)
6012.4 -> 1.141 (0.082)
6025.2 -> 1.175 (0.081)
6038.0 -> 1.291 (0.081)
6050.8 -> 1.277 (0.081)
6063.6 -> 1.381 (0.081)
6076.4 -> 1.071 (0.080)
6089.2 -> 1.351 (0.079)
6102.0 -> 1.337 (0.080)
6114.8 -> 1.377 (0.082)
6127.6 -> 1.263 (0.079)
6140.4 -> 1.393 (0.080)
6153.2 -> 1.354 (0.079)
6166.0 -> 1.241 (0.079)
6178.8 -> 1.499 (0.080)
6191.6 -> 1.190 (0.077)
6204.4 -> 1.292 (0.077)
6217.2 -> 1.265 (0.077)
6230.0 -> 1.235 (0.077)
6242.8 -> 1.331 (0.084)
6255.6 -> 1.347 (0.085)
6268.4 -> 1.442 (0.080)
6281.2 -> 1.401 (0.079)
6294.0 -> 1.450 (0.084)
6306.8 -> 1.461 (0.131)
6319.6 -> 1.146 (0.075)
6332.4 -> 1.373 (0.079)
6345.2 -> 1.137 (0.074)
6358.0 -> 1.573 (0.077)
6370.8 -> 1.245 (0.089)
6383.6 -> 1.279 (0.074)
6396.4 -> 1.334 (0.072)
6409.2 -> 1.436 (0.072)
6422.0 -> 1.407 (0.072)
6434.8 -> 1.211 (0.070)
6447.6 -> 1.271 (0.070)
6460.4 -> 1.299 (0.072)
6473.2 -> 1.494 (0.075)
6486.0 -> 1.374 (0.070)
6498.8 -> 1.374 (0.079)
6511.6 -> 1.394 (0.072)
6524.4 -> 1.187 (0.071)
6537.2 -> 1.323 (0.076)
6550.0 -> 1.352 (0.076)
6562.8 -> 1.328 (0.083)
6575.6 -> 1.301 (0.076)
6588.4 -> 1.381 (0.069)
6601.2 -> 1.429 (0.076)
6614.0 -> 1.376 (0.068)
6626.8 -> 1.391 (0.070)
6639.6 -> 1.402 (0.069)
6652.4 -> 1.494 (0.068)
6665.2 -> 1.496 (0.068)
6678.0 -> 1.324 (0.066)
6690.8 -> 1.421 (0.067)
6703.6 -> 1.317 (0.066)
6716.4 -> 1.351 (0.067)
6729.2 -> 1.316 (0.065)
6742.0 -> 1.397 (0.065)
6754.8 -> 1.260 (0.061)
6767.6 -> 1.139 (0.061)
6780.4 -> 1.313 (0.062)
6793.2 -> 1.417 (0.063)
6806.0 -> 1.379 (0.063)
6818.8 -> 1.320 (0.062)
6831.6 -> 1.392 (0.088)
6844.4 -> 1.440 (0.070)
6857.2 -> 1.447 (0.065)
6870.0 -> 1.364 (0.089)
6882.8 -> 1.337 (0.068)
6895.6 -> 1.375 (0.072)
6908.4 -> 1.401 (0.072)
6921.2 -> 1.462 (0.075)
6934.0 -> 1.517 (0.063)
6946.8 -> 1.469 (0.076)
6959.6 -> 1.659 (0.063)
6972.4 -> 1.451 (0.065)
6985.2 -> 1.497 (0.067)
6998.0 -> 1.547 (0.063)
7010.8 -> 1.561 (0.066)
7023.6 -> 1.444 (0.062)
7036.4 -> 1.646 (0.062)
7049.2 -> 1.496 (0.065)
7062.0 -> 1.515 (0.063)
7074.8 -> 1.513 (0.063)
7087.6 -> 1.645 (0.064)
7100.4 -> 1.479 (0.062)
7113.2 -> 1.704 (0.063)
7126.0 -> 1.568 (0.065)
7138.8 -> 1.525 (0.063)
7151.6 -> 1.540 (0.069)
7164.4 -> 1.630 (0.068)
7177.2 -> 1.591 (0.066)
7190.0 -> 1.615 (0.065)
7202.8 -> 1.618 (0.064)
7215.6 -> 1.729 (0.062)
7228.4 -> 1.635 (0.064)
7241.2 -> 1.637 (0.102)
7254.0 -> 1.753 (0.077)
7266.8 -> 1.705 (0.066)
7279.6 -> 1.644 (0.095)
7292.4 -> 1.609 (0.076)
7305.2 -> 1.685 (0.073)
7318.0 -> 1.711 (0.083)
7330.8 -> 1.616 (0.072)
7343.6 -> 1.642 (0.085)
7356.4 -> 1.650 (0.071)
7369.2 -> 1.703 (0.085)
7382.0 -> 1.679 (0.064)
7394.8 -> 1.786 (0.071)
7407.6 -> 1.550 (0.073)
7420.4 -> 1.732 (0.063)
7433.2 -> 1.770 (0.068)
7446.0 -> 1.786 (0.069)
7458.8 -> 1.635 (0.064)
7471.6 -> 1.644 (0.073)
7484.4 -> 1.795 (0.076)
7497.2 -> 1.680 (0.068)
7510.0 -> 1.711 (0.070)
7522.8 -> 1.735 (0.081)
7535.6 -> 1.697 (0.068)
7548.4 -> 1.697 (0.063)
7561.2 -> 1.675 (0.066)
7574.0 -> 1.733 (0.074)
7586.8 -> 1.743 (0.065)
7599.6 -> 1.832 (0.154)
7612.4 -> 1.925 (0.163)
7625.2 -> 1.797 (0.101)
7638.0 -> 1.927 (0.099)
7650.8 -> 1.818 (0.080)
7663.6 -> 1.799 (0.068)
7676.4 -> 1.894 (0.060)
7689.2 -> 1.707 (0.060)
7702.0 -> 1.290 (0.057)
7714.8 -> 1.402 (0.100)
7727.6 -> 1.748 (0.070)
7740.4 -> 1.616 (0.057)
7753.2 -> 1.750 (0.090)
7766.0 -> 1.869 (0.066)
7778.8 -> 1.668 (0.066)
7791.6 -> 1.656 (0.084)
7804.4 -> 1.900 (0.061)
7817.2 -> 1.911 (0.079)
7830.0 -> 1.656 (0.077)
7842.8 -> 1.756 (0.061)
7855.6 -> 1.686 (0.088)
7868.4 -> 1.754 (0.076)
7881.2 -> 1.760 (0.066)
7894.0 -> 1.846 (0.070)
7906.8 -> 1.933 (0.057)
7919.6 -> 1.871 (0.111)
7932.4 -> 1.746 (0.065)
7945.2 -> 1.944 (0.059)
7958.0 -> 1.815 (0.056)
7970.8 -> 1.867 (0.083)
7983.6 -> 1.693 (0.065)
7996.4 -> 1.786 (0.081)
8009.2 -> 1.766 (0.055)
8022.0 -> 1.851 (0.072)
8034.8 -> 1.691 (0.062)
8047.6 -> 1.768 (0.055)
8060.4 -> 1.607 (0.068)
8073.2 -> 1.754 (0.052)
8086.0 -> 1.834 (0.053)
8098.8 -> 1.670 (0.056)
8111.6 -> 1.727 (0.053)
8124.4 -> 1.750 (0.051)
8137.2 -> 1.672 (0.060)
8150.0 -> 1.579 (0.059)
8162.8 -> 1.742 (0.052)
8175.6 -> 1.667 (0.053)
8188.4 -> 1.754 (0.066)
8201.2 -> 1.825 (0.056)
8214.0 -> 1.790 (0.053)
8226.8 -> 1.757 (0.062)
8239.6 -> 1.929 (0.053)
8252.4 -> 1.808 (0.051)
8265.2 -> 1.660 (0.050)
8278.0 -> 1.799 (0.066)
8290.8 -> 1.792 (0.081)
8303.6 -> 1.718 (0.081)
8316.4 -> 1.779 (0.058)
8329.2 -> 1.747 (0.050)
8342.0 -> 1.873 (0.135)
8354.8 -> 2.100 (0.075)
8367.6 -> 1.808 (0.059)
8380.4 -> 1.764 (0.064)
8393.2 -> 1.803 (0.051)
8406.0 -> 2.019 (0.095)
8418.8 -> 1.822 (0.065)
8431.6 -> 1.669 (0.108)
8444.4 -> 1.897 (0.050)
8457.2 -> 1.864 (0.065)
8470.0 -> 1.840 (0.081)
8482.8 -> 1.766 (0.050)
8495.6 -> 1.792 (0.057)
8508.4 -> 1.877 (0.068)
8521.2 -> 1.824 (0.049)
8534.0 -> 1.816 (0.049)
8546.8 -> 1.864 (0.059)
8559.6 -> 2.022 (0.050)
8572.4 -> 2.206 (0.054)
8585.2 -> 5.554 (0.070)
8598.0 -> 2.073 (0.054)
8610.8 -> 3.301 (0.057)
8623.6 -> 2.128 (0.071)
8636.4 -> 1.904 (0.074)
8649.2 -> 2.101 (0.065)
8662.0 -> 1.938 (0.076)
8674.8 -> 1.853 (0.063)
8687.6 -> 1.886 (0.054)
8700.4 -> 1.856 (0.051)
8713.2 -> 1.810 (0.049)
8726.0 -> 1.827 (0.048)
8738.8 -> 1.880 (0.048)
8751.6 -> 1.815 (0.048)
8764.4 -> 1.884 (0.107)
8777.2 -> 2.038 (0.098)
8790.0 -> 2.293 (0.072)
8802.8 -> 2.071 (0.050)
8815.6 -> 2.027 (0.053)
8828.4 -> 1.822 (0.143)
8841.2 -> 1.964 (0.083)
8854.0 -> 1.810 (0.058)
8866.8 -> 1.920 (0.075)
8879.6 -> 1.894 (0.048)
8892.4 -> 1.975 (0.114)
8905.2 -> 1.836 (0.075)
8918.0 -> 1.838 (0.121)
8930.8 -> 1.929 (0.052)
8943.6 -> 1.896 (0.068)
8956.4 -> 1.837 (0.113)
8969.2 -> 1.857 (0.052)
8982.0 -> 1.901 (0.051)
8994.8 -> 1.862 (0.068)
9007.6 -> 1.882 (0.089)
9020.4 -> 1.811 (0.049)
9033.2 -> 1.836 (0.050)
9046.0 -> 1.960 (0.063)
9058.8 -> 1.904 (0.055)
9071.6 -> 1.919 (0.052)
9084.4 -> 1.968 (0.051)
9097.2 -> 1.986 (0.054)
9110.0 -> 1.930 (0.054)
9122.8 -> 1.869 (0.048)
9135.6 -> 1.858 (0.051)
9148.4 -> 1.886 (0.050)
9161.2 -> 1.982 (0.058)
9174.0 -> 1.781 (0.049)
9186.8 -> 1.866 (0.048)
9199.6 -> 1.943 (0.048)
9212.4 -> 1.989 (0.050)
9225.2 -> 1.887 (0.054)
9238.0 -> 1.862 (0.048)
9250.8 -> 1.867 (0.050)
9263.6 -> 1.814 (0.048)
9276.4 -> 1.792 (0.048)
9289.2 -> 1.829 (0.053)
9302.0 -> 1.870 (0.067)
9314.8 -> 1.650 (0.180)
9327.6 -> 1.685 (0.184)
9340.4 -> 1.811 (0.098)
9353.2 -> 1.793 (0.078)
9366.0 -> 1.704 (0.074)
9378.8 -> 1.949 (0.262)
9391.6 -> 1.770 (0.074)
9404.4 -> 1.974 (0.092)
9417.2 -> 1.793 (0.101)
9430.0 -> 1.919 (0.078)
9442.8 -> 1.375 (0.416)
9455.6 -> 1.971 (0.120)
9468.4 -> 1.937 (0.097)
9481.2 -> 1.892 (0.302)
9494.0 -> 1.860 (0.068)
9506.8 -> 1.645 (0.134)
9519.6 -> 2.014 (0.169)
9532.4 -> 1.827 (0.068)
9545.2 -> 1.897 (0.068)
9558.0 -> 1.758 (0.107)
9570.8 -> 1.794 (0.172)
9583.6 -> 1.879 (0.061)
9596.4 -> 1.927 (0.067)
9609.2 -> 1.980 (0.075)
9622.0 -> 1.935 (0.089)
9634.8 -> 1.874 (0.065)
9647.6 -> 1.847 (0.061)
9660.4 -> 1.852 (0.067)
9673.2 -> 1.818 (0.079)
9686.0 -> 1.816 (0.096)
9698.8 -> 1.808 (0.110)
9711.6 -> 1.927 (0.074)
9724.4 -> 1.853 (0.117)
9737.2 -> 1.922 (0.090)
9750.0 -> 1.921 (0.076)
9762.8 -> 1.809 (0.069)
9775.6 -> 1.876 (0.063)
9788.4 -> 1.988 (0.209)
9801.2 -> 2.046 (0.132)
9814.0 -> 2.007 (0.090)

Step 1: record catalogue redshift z 0.31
